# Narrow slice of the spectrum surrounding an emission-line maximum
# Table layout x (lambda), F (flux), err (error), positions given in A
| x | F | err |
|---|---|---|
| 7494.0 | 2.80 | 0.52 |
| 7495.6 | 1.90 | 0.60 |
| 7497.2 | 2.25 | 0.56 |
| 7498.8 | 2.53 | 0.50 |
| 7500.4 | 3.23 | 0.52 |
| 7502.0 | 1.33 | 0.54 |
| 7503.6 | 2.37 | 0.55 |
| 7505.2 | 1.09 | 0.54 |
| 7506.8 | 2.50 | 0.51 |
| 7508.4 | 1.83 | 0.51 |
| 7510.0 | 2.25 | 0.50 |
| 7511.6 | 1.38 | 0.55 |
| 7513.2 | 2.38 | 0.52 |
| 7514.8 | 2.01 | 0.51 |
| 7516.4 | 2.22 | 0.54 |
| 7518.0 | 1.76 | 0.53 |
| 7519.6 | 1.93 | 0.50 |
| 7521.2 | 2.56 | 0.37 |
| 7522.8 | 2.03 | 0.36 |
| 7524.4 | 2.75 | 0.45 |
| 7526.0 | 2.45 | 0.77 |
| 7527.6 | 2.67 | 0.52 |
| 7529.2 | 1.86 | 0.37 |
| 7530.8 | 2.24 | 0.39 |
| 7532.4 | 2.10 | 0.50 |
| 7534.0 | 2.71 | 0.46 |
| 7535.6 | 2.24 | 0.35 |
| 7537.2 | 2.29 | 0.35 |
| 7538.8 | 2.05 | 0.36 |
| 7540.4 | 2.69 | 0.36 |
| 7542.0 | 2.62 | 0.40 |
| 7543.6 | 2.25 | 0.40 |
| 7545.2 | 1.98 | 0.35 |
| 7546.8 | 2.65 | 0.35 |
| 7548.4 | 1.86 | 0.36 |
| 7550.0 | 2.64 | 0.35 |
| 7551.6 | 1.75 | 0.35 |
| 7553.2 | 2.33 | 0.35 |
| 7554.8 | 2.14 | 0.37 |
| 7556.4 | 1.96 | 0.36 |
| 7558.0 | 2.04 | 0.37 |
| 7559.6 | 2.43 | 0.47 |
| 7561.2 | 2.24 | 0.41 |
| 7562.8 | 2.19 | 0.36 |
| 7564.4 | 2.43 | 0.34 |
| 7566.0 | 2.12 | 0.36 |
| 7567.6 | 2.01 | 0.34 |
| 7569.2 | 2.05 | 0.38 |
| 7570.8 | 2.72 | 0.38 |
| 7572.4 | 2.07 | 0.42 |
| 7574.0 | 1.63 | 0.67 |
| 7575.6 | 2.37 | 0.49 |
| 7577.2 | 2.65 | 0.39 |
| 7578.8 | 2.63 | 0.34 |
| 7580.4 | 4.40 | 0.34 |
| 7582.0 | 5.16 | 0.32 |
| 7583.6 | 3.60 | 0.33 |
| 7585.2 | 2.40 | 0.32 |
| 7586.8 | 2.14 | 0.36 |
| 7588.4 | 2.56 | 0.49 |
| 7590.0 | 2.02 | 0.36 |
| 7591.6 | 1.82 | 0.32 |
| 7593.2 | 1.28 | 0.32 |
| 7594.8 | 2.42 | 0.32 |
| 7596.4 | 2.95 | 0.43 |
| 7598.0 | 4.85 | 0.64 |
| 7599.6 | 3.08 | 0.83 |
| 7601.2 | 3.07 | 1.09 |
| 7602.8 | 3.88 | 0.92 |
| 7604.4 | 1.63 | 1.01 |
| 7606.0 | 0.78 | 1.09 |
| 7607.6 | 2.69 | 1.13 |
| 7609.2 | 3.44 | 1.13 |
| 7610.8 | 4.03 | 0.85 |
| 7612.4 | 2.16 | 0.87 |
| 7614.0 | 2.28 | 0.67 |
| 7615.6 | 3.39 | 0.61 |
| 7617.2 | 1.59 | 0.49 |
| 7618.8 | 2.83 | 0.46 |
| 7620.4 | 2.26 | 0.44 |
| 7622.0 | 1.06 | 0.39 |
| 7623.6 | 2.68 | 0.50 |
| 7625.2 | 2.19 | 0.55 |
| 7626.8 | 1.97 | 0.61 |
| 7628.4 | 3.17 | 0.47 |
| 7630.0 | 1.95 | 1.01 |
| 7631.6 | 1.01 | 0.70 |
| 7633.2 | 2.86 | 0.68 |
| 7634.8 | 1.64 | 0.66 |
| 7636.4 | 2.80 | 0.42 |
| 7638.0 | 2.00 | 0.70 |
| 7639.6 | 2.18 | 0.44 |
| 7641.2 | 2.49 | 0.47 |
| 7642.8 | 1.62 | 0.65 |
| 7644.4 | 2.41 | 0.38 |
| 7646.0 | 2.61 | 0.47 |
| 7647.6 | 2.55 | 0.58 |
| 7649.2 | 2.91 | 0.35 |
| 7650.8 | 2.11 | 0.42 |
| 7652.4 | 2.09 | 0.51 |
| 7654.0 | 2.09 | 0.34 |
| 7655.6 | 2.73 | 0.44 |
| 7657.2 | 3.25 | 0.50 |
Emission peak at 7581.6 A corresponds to [S II]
